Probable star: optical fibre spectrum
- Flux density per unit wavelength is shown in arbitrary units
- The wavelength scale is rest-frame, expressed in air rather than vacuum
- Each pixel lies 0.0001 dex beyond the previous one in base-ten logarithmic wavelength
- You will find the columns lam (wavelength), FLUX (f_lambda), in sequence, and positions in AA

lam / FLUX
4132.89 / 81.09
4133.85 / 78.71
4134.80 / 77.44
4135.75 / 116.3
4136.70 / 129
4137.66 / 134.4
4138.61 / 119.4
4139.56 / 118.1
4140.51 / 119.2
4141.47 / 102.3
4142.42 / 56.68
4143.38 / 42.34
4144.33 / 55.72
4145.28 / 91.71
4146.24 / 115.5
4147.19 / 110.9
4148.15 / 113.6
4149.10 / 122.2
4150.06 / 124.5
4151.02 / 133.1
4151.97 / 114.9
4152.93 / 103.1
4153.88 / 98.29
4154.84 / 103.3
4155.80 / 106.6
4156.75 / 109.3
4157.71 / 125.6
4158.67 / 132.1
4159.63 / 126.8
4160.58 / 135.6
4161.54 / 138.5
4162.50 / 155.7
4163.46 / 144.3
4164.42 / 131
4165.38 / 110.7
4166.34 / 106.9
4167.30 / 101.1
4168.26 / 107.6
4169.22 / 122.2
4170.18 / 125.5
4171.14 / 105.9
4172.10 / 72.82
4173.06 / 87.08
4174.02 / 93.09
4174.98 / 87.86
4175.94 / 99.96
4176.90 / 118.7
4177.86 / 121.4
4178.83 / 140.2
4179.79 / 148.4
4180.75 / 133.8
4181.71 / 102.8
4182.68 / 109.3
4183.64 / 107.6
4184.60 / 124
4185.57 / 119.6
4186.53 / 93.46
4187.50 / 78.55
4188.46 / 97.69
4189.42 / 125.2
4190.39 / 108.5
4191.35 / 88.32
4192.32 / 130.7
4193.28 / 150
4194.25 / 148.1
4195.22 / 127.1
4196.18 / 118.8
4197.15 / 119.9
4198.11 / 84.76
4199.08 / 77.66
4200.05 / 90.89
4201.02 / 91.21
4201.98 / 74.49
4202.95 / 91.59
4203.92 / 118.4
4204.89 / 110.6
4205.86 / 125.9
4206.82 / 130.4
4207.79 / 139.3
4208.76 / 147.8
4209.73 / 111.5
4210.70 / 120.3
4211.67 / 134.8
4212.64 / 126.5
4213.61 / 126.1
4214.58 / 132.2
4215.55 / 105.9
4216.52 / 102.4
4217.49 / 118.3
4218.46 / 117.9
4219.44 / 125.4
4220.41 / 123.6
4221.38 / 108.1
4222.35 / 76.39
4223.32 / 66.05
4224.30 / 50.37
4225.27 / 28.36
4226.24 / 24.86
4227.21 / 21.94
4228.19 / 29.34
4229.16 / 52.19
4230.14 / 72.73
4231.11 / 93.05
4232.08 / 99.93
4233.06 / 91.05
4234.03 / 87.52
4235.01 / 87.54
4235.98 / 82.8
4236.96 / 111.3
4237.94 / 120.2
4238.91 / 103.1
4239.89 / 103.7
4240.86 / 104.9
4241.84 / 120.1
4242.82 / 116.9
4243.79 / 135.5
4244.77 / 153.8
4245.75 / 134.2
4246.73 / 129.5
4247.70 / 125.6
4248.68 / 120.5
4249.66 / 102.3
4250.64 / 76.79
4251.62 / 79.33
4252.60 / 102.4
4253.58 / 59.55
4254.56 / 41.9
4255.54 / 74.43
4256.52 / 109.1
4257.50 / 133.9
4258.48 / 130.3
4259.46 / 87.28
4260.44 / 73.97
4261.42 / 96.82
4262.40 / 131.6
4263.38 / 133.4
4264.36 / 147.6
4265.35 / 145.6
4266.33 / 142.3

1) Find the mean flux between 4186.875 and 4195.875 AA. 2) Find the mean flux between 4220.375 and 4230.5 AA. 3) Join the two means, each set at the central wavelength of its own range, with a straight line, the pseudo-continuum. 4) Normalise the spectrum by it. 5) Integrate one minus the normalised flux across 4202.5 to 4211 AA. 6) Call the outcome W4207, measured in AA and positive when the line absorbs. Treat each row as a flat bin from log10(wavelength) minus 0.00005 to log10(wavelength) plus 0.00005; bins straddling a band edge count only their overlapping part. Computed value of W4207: -3.14 AA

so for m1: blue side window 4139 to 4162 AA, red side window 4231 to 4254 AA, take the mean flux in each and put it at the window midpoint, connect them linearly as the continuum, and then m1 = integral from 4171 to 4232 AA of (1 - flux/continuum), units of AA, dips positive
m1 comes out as 2.3 AA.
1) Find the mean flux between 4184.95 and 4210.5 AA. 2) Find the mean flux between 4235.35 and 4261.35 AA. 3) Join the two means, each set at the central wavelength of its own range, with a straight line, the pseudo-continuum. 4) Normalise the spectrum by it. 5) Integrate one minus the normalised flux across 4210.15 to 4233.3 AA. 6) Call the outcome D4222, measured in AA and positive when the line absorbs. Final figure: 4.1 AA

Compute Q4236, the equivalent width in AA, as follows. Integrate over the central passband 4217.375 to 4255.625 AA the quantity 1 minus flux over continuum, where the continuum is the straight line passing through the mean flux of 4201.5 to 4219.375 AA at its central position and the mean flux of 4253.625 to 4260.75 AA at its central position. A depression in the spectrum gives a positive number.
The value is 4.0 AA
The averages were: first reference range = 119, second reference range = 91.4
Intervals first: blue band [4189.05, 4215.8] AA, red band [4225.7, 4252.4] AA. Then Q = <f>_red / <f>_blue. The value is 0.8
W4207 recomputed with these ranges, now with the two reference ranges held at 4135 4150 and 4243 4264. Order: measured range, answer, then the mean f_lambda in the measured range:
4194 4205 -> 0.2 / 103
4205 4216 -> -2.2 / 127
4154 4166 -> -2.5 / 125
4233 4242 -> 0.4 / 101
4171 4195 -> -1.7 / 112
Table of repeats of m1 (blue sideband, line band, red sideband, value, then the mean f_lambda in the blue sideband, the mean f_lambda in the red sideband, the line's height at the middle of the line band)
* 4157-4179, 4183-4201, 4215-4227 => -1.3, 117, 86.1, 103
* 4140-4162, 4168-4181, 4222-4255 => -1.1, 108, 88.5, 103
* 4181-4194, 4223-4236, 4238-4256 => 5.4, 112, 105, 107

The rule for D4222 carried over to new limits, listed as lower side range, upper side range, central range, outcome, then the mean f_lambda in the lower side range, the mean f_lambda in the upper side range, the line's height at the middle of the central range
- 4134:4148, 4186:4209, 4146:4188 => -4.3 AA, 99.1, 111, 105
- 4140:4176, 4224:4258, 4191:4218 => -4.7 AA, 109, 91.2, 99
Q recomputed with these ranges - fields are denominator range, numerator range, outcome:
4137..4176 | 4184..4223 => 1.03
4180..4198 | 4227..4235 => 0.62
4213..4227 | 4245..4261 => 1.08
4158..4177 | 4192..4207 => 0.97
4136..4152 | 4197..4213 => 1.05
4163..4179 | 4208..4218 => 1.12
